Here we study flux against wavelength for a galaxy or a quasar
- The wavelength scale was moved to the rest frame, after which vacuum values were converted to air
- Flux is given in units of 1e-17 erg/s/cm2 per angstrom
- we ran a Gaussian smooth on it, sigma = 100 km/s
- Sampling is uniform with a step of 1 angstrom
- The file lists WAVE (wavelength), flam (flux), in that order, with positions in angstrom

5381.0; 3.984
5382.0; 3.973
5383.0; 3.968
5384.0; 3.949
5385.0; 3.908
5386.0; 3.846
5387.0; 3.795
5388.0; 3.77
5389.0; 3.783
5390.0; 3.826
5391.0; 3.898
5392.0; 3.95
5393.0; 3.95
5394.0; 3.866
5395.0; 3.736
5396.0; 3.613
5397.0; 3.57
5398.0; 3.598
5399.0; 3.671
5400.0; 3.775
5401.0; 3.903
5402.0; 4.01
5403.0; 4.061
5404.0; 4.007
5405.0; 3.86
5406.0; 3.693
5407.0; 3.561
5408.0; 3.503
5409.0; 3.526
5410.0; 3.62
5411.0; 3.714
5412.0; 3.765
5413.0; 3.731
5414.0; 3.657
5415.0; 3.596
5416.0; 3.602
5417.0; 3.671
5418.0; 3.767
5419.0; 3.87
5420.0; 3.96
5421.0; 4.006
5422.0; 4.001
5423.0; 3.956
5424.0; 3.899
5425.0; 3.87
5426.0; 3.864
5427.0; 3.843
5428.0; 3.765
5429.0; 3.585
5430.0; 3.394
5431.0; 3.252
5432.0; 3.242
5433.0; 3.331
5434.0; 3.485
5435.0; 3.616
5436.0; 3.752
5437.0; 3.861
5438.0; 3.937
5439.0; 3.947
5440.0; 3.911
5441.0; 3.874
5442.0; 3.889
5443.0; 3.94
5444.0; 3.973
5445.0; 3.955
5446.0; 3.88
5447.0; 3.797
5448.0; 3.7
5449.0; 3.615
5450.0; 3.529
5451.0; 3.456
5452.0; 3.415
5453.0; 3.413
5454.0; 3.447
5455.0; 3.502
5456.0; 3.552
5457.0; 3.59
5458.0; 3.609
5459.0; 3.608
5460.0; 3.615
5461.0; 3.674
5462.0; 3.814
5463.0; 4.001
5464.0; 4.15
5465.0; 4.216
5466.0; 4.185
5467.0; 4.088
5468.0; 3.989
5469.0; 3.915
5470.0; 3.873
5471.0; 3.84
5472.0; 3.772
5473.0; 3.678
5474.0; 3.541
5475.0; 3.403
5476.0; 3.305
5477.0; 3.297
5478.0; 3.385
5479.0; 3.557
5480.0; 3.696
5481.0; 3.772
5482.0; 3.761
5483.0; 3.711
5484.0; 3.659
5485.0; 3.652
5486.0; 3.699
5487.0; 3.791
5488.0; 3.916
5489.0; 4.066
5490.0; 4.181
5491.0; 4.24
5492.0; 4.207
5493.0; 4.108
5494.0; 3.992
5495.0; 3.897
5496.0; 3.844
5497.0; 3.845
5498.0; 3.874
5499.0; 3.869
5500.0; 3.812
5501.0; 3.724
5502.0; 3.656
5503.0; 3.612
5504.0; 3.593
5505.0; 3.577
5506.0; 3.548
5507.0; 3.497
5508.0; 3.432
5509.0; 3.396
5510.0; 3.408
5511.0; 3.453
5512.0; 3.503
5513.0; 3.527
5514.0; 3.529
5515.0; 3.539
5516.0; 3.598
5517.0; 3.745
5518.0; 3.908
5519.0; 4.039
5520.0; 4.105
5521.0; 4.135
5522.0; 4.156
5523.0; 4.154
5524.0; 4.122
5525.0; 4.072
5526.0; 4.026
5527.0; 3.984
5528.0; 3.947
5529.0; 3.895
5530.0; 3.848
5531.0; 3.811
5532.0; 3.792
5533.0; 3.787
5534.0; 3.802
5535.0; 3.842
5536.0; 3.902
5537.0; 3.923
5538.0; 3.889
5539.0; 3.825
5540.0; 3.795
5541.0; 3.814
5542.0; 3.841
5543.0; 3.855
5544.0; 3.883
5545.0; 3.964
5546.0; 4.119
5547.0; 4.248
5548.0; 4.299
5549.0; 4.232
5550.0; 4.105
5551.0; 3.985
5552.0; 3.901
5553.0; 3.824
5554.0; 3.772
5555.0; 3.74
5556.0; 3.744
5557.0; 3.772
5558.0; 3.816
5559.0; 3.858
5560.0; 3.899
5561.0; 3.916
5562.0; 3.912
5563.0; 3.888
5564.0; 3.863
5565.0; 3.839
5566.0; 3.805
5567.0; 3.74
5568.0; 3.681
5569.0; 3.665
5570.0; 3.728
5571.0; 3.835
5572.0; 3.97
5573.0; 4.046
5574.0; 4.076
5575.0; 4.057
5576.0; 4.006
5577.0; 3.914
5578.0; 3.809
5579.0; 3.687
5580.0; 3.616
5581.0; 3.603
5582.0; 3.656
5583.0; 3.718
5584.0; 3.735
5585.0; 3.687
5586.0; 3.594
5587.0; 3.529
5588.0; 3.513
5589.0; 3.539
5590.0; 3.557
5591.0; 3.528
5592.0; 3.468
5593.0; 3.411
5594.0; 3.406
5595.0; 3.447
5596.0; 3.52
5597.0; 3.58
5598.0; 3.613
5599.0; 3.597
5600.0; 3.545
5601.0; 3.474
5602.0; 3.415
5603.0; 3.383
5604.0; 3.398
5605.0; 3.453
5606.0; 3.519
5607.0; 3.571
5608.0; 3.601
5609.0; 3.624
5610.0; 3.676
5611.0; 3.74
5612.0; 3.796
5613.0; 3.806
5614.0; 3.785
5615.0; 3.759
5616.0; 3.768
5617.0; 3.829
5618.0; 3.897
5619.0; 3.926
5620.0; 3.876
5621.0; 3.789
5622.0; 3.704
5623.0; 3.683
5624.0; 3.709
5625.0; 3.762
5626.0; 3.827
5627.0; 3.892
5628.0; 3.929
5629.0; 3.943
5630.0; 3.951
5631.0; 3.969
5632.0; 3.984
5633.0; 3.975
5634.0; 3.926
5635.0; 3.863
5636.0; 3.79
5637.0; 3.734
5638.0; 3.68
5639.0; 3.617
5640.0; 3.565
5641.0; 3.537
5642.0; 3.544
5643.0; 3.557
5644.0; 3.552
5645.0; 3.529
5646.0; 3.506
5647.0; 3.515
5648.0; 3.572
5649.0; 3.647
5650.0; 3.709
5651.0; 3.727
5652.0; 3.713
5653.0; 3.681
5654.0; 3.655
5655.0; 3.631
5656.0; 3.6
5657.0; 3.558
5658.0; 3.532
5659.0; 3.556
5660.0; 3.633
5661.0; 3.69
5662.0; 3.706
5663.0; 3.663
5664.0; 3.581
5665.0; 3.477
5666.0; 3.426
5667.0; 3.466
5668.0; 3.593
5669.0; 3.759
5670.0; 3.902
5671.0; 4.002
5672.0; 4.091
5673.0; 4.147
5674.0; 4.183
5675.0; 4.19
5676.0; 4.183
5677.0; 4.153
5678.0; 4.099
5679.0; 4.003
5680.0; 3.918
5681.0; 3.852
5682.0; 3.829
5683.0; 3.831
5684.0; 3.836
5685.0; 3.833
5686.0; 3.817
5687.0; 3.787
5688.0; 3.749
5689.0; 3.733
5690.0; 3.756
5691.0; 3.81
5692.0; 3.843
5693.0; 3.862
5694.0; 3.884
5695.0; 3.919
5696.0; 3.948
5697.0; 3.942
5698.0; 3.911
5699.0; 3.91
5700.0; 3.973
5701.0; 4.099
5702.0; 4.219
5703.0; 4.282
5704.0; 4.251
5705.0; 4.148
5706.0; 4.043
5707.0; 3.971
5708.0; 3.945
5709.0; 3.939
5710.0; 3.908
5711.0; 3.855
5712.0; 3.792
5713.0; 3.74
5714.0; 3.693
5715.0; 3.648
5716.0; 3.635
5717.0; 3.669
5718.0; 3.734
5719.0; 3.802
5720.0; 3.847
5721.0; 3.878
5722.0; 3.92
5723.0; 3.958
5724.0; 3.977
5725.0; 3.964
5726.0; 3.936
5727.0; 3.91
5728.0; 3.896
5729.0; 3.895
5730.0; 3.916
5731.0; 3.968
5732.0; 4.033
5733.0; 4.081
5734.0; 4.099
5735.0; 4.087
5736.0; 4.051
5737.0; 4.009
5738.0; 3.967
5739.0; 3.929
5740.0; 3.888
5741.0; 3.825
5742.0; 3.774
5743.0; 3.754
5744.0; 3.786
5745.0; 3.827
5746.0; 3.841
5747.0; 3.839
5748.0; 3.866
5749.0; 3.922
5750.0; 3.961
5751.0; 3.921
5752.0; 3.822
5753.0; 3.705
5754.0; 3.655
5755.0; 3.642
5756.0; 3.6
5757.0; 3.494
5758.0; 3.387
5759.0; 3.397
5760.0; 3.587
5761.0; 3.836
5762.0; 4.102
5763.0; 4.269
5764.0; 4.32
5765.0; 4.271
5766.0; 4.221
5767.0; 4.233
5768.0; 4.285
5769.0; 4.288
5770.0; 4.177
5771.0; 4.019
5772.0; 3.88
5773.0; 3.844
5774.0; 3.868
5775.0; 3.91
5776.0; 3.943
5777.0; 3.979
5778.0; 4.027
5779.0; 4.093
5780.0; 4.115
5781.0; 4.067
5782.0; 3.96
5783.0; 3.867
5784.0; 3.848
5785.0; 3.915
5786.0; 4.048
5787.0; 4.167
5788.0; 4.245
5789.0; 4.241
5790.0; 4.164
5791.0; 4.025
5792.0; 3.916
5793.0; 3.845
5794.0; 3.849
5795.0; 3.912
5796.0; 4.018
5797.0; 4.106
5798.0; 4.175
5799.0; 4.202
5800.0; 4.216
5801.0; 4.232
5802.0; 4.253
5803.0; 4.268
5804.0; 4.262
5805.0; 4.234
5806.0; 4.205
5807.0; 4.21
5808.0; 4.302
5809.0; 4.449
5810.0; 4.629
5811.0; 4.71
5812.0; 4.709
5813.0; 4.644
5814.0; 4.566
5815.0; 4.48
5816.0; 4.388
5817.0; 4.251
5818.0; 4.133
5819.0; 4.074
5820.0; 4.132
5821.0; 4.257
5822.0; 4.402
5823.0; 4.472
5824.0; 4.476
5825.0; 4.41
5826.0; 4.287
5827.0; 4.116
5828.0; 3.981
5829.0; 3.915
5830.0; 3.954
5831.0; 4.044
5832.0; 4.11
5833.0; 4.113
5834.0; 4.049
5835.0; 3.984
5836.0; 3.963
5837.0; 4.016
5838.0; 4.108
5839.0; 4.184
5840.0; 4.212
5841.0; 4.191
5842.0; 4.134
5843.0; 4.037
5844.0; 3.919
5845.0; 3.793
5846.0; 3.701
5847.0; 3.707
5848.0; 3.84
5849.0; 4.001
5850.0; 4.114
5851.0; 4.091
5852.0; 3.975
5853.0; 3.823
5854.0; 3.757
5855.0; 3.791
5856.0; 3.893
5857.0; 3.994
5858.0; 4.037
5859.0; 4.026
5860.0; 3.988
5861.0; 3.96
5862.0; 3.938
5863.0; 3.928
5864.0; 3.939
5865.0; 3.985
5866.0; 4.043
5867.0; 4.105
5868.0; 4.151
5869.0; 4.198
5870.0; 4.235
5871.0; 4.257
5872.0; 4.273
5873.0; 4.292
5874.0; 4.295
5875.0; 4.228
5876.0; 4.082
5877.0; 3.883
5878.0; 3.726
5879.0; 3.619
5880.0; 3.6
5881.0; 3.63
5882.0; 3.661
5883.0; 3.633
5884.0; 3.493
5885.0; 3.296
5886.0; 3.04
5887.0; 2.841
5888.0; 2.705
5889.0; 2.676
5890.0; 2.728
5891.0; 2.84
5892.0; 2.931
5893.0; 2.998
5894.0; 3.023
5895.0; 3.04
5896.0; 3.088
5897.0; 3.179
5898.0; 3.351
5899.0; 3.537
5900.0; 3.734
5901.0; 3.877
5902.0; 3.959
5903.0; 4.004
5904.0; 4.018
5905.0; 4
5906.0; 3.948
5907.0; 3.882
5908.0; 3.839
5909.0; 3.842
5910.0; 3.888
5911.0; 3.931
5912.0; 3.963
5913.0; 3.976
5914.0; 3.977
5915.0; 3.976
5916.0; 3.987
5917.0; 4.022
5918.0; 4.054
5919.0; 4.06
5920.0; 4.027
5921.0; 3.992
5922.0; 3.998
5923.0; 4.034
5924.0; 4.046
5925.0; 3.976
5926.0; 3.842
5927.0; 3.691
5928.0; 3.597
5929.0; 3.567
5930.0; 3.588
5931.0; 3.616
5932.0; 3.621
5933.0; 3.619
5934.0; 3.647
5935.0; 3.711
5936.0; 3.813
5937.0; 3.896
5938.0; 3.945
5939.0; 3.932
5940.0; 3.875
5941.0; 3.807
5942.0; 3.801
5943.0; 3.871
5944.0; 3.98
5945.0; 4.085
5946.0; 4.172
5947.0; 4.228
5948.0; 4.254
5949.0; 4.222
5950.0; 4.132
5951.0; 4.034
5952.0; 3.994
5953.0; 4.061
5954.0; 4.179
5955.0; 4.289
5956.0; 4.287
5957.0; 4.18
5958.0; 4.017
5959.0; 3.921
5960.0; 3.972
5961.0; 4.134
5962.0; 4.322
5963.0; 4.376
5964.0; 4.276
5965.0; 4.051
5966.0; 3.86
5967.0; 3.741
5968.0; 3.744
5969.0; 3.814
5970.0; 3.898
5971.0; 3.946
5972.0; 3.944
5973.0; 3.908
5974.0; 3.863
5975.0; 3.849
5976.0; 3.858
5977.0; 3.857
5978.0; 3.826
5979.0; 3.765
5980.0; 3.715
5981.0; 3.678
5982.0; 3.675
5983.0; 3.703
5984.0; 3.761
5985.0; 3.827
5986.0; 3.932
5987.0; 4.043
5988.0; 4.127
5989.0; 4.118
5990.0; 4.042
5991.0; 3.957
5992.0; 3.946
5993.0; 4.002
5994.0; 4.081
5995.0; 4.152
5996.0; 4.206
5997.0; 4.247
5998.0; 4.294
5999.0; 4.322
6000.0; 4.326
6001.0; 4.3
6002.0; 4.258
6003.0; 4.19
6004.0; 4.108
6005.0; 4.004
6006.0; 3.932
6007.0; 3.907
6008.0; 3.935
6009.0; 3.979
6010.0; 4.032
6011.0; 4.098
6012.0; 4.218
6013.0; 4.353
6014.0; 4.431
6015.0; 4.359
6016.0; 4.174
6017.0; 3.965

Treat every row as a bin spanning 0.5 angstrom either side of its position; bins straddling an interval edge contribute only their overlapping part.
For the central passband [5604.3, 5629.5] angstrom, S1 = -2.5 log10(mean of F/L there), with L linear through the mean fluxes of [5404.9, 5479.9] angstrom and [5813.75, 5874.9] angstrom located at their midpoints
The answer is 0.04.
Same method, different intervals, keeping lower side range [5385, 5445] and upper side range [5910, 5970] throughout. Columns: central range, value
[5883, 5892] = 0.30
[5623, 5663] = 0.04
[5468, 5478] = 0.05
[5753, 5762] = 0.08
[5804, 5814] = -0.14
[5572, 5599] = 0.05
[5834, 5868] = -0.01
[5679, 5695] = 0.01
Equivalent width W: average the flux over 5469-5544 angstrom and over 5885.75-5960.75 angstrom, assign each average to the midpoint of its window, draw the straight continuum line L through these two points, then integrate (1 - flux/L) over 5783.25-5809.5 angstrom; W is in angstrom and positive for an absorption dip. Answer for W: -2.4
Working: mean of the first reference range 3.78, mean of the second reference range 3.77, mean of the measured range 4.12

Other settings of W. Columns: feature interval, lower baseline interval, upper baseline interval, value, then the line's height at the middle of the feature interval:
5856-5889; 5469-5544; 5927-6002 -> 0.8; 3.93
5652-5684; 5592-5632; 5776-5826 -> 0.4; 3.84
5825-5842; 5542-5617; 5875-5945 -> -1.8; 3.69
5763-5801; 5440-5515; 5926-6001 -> -1.9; 3.87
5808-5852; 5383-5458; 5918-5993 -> -3.3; 3.89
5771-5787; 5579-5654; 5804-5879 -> 0.1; 4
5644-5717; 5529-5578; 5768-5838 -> 3.7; 4.03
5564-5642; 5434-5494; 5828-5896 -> 1.4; 3.78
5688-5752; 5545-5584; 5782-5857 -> 1.9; 4.03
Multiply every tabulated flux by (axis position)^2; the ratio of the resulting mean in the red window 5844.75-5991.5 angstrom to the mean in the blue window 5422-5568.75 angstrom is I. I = 1.2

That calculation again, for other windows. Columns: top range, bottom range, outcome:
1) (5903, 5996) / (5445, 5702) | 1.19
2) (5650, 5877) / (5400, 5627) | 1.16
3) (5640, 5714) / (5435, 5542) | 1.08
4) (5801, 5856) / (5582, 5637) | 1.22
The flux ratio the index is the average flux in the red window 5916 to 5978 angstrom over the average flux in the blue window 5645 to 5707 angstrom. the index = 1.03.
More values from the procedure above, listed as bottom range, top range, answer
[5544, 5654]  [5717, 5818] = 1.08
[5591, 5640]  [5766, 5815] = 1.12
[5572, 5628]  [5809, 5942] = 1.06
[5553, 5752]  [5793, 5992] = 1.04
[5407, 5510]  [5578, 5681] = 0.99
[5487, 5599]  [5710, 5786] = 1.03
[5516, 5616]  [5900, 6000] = 1.04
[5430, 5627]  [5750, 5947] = 1.05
